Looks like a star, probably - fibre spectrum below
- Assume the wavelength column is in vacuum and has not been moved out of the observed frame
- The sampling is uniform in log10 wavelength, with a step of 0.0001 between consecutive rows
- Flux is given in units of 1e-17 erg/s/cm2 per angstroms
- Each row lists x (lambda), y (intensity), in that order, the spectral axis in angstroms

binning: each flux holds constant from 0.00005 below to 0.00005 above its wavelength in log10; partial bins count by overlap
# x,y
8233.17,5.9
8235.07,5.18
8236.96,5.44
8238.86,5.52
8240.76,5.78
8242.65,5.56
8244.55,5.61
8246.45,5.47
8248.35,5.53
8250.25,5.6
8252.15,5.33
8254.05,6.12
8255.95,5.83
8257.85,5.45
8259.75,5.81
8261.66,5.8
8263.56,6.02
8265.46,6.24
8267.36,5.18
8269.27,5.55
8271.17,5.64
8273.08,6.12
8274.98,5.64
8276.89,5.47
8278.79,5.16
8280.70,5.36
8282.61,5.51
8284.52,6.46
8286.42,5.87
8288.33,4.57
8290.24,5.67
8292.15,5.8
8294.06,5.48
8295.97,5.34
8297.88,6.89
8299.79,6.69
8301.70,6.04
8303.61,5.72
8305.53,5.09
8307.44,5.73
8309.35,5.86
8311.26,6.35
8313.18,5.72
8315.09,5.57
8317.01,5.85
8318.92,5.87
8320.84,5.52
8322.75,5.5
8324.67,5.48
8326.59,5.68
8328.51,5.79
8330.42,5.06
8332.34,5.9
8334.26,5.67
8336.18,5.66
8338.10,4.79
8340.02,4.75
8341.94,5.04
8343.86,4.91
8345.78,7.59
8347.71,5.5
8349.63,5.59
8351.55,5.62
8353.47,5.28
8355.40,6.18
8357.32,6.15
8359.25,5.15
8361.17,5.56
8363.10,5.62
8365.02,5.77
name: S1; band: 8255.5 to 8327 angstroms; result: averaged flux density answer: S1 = 5.72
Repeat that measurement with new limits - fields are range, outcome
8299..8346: 5.64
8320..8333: 5.56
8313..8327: 5.64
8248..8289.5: 5.65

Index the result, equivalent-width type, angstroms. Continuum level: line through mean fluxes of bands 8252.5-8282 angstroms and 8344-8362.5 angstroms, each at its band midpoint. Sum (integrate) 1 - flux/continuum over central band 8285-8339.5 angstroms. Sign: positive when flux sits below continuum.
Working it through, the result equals 0.57 angstroms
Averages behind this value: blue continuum 5.68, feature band 5.68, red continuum 5.8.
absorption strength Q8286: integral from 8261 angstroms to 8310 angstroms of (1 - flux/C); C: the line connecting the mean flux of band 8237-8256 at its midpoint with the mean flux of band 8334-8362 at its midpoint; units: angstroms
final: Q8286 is -1.2 angstroms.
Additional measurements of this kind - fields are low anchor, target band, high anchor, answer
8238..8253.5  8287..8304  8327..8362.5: -0.7 angstroms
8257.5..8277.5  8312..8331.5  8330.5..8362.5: 0.0 angstroms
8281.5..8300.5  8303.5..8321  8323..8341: -0.4 angstroms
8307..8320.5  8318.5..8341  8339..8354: 0.9 angstroms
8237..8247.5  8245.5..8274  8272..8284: -0.7 angstroms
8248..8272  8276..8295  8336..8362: 0.4 angstroms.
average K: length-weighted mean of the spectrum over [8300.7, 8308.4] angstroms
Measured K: 5.65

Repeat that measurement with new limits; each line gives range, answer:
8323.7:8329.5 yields 5.64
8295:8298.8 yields 6.11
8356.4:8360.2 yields 5.64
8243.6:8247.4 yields 5.54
